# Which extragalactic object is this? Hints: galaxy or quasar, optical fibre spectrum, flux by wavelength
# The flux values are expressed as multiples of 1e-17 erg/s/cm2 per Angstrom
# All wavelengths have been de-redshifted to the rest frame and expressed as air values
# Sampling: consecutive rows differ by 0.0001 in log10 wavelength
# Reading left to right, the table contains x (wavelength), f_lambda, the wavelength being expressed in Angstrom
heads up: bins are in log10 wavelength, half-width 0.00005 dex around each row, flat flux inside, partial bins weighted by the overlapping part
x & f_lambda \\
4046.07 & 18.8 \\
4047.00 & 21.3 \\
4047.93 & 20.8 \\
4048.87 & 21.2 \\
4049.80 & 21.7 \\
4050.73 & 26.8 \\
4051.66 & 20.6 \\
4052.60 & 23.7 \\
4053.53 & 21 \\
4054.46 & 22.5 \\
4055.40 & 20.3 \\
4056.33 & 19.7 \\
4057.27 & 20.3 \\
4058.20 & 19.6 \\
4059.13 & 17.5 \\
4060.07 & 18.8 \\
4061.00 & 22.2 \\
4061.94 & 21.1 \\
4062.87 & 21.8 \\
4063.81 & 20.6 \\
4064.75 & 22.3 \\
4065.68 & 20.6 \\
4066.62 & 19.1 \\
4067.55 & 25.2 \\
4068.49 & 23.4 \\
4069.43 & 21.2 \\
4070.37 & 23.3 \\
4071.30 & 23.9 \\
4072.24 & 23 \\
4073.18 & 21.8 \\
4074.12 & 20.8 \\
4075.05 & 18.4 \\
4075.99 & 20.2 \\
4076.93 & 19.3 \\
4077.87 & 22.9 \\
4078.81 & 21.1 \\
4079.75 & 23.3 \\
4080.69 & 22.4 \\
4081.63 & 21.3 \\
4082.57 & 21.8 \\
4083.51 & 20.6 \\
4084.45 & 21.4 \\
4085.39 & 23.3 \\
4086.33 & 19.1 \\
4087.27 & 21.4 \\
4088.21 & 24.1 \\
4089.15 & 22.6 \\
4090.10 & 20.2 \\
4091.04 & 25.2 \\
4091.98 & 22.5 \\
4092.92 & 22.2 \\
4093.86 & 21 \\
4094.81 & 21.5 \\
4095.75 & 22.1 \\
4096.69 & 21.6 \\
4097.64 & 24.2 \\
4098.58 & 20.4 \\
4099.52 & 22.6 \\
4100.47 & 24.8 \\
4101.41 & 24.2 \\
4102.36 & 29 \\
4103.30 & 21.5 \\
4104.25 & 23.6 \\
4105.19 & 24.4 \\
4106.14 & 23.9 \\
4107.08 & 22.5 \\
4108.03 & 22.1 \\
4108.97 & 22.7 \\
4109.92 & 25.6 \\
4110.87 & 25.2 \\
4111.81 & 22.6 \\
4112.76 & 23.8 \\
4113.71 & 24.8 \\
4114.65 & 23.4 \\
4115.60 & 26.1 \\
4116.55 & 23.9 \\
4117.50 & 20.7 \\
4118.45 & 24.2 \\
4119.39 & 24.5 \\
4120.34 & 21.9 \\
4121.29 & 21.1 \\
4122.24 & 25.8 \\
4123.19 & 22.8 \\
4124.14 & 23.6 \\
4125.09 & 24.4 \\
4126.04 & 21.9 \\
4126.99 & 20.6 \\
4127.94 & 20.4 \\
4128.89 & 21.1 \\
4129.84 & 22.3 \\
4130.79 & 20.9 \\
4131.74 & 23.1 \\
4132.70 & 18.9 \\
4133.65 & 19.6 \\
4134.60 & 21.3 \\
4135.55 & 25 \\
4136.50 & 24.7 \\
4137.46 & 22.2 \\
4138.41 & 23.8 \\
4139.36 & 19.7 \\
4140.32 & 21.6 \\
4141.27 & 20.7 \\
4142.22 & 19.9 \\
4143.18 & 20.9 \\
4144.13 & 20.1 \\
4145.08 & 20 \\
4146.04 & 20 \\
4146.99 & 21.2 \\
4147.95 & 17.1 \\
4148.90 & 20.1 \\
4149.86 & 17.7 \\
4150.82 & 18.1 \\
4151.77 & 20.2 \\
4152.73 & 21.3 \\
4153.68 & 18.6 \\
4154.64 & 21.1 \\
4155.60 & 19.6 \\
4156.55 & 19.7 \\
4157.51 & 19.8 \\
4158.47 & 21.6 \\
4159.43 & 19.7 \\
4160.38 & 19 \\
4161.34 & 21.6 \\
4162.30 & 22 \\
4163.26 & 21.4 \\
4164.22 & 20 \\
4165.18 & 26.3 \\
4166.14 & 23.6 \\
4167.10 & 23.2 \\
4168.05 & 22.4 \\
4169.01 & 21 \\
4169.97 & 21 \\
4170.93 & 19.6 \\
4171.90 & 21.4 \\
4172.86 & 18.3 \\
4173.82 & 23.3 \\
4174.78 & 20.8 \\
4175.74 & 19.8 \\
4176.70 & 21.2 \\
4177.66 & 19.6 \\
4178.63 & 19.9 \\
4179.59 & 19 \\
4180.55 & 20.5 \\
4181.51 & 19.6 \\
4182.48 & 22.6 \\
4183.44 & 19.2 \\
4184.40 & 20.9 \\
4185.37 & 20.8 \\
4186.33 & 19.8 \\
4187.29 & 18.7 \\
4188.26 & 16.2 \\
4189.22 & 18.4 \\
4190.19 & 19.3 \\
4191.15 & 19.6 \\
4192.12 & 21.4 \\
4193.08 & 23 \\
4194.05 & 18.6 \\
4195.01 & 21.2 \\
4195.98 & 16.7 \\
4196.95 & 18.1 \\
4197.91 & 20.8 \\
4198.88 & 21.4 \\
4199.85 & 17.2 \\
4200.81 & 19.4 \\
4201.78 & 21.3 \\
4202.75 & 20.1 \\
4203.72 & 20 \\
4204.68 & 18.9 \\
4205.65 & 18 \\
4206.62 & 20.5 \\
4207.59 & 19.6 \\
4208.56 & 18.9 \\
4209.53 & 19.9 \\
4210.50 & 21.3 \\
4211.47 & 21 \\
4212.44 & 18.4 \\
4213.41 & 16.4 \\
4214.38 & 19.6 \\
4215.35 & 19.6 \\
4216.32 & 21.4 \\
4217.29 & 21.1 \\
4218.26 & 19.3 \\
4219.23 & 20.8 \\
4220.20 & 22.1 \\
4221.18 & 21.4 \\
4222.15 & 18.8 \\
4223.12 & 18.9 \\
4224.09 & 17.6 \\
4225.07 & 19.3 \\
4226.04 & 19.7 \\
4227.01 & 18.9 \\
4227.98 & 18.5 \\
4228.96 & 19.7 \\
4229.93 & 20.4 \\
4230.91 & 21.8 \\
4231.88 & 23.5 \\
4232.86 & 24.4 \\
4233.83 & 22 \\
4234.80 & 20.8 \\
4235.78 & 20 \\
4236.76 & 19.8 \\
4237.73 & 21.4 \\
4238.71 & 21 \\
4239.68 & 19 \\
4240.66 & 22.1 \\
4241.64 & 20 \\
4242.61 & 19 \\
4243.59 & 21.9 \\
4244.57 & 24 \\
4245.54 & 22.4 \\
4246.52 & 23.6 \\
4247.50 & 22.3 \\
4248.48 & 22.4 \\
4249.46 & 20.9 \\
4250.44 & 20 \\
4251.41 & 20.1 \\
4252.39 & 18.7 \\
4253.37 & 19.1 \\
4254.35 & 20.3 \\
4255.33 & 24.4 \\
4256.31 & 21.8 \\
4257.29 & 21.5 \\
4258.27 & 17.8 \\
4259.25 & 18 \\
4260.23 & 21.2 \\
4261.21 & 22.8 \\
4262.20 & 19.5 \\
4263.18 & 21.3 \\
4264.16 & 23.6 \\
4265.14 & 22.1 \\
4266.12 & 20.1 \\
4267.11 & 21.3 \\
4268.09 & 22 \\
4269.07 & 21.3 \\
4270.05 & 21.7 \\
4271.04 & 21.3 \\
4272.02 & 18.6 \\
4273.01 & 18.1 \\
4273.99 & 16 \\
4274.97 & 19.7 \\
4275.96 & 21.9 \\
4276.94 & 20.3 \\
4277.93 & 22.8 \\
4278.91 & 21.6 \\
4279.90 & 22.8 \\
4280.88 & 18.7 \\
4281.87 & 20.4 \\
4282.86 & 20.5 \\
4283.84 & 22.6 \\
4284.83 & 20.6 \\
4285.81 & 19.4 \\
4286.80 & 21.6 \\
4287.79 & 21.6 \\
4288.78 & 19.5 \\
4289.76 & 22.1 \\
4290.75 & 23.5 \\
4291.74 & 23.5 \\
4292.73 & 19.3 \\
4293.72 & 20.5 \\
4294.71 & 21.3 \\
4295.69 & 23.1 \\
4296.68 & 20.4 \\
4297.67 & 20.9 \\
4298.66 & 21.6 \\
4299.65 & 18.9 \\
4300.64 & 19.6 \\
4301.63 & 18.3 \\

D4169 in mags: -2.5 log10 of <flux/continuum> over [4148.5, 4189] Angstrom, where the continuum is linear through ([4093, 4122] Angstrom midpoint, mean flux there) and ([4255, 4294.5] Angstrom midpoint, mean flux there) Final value 0.10 mag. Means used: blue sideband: 23.3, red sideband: 20.9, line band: 20.5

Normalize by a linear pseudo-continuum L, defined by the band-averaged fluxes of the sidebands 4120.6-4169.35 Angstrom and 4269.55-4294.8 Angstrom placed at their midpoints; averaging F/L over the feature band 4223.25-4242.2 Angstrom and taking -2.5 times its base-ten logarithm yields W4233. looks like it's 0.023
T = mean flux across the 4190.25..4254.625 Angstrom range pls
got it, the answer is 20.3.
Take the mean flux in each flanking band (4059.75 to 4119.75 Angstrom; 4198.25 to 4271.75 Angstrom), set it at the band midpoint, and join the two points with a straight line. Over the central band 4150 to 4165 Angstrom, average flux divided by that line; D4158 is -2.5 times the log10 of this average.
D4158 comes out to 0.067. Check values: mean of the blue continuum 22.5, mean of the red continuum 20.6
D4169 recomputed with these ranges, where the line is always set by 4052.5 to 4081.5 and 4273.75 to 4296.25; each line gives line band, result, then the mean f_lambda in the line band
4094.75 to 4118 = -0.11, 23.5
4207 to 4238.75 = 0.05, 20.2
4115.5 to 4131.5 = -0.07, 22.6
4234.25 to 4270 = 0.00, 21.1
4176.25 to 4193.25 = 0.07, 19.9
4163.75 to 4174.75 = -0.03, 21.8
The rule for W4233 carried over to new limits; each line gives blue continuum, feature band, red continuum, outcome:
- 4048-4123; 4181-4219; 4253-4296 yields 0.09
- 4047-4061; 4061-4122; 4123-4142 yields -0.05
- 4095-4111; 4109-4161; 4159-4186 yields 0.04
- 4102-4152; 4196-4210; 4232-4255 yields 0.11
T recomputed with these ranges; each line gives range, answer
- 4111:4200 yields 21.1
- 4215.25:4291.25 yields 20.8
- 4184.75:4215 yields 19.5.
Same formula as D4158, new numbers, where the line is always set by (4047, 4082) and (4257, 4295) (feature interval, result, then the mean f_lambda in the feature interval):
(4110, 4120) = -0.128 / 24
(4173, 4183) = 0.029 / 20.5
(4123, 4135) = -0.016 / 21.6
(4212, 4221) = 0.058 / 19.9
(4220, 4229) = 0.086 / 19.4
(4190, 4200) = 0.064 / 19.9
